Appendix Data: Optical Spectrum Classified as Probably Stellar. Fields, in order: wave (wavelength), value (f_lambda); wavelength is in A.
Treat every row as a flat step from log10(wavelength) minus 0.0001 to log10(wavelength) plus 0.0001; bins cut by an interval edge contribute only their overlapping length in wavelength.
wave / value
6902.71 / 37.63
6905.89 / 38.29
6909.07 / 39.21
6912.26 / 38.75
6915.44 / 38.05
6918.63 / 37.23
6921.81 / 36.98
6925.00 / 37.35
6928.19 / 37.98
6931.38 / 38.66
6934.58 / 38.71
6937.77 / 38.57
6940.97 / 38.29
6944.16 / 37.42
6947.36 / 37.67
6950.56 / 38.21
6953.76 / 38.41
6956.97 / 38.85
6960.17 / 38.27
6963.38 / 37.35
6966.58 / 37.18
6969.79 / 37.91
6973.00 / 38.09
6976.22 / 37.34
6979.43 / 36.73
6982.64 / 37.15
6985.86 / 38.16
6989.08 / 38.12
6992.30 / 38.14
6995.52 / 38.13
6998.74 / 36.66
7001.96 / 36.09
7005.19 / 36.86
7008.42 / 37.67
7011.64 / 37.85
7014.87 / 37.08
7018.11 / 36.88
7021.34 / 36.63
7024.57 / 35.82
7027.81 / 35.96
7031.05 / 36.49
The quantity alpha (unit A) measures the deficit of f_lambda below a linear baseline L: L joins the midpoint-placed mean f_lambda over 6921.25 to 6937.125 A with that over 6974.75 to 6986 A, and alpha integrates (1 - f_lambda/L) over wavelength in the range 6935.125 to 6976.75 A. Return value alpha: -0.4 A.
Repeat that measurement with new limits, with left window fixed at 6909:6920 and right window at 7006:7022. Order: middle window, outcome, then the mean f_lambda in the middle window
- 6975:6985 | 0.11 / 37.2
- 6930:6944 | -0.17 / 38.4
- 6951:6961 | -0.19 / 38.5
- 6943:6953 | 0.01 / 37.8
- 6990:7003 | 0.02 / 37.4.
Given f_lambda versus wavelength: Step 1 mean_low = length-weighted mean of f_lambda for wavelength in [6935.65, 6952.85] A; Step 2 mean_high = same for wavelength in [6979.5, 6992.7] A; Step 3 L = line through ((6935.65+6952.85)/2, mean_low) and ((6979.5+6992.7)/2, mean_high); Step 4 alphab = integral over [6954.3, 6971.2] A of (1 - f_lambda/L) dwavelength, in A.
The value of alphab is 0.0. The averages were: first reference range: 38.1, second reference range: 37.7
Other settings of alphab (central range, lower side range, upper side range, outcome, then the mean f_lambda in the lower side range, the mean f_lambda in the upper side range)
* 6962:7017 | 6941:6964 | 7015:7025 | -0.3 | 38.1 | 36.6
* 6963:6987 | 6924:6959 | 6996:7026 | 0.1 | 38.2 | 36.9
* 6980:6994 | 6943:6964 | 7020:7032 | -0.2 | 38.1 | 36.2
